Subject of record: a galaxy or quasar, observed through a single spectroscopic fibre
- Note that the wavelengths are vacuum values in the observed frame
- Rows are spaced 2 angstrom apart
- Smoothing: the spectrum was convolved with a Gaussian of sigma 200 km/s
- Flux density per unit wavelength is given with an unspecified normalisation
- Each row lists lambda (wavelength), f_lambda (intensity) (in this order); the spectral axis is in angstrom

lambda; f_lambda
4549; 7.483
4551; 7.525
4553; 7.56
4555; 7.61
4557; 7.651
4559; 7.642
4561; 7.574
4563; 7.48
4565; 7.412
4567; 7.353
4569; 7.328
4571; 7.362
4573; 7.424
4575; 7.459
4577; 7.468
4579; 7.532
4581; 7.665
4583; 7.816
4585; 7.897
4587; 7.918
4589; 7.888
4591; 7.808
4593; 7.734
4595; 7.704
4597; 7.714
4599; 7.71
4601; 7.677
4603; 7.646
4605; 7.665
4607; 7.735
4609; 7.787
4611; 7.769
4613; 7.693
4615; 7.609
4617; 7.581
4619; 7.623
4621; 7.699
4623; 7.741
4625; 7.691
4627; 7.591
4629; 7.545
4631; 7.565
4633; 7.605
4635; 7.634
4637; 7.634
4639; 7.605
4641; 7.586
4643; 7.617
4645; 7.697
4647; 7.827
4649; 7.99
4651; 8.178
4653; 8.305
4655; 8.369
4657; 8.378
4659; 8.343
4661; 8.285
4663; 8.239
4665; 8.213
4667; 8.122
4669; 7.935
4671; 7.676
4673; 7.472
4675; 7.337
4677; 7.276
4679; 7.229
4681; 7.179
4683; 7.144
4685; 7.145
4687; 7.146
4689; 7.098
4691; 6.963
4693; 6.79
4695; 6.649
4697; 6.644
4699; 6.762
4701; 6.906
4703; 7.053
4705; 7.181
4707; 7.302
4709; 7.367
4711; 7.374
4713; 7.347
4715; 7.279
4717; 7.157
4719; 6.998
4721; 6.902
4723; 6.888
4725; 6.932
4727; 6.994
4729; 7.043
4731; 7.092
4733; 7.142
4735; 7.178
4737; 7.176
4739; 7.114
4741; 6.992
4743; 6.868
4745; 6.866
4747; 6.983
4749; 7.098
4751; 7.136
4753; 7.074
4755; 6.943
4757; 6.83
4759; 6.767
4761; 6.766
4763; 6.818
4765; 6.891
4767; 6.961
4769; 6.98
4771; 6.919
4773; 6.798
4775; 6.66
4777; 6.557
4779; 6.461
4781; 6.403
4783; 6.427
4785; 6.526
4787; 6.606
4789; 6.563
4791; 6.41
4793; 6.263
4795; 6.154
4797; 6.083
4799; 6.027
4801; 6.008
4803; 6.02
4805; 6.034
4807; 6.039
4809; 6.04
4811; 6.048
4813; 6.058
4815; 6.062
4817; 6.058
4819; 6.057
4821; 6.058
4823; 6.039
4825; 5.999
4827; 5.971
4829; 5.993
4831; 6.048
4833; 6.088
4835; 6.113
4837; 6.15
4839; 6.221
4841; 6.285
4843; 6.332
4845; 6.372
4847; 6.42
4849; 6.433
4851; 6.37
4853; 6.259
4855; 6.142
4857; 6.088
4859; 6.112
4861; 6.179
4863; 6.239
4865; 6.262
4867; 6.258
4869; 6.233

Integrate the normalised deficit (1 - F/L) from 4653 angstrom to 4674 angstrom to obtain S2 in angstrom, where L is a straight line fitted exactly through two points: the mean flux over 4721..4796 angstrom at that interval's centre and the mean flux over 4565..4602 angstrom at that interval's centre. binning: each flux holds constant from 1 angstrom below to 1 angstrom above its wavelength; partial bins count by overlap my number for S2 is -2.46 angstrom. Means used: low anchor 7.63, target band 8.11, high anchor 6.82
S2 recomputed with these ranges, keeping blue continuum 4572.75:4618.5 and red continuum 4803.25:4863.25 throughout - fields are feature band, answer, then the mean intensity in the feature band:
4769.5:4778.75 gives -0.3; 6.72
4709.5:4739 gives -1.1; 7.11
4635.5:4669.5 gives -3.2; 8.01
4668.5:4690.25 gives -0.5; 7.31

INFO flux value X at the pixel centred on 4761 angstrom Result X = 6.766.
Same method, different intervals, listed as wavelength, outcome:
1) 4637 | 7.634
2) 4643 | 7.617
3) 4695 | 6.649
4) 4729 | 7.043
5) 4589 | 7.888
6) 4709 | 7.367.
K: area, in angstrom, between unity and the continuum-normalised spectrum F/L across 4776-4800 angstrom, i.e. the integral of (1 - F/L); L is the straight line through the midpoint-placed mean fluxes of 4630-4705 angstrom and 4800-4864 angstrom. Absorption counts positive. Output 0.5 angstrom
